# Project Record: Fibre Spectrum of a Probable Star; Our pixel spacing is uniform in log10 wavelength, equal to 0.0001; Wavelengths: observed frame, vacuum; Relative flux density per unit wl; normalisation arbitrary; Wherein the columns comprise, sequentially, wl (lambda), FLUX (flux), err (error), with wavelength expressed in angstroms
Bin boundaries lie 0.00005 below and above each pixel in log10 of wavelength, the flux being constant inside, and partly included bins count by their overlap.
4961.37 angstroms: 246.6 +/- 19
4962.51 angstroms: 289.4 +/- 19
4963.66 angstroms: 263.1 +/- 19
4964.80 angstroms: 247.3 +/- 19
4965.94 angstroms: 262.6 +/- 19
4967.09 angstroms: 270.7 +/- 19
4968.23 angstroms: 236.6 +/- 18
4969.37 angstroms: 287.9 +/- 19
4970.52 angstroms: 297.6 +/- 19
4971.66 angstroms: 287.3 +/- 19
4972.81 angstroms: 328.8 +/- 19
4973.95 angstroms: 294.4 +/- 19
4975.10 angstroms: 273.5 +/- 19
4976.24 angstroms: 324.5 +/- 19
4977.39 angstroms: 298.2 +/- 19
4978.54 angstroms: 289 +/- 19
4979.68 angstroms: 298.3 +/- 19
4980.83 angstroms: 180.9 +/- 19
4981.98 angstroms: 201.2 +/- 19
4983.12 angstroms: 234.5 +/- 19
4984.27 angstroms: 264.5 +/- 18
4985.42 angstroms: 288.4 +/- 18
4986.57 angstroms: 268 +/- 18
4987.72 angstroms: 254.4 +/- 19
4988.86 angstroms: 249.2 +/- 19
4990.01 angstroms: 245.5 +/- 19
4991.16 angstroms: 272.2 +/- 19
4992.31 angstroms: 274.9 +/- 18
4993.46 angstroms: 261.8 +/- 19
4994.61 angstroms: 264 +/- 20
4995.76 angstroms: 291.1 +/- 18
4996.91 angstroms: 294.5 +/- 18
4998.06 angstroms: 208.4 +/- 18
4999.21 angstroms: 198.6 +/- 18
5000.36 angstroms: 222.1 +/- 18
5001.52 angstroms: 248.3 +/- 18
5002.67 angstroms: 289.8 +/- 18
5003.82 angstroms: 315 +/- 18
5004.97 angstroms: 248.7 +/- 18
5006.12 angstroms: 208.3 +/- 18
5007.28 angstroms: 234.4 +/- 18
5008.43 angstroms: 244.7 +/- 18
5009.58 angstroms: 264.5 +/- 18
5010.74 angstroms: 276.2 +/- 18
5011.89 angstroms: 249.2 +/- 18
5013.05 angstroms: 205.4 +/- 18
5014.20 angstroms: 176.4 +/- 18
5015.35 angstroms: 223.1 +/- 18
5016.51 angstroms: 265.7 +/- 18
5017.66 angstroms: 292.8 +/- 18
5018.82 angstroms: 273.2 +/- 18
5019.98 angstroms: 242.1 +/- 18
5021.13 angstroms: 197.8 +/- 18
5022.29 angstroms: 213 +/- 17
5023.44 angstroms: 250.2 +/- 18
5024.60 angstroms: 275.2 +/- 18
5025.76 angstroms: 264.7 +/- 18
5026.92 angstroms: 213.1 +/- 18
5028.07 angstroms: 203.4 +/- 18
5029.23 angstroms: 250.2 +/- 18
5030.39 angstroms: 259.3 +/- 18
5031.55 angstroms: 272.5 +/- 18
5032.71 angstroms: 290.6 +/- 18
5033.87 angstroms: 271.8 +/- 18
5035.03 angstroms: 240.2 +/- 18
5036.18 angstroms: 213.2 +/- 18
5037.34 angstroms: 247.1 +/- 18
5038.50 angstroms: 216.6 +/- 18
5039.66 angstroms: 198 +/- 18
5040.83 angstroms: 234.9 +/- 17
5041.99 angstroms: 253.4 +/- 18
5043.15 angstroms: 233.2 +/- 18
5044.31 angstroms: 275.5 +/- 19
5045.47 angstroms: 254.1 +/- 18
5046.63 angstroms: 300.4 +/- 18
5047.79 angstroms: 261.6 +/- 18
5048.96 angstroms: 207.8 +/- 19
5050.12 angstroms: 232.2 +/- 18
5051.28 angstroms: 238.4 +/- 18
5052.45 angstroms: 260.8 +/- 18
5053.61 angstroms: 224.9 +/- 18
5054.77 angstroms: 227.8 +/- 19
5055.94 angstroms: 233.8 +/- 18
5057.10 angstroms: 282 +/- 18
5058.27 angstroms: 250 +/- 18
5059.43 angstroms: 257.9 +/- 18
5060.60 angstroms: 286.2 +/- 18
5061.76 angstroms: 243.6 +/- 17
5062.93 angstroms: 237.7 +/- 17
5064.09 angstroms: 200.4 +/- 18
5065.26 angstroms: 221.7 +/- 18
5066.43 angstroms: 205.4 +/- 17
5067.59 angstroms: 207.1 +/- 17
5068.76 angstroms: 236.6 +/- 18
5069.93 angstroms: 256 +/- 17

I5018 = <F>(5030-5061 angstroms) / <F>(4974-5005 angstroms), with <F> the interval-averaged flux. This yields 0.95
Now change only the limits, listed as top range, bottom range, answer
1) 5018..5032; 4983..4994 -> 0.93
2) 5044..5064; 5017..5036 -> 1.00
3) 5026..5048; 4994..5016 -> 1.01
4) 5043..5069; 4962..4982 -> 0.88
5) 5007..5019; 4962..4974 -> 0.88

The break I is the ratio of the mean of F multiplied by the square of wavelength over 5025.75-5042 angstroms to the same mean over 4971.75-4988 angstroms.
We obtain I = 0.90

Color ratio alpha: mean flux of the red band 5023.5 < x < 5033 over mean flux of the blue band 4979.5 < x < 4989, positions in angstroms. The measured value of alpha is 1.0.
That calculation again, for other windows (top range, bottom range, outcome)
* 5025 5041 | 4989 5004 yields 0.93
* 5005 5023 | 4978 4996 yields 0.92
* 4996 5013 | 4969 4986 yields 0.90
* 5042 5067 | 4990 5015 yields 0.98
